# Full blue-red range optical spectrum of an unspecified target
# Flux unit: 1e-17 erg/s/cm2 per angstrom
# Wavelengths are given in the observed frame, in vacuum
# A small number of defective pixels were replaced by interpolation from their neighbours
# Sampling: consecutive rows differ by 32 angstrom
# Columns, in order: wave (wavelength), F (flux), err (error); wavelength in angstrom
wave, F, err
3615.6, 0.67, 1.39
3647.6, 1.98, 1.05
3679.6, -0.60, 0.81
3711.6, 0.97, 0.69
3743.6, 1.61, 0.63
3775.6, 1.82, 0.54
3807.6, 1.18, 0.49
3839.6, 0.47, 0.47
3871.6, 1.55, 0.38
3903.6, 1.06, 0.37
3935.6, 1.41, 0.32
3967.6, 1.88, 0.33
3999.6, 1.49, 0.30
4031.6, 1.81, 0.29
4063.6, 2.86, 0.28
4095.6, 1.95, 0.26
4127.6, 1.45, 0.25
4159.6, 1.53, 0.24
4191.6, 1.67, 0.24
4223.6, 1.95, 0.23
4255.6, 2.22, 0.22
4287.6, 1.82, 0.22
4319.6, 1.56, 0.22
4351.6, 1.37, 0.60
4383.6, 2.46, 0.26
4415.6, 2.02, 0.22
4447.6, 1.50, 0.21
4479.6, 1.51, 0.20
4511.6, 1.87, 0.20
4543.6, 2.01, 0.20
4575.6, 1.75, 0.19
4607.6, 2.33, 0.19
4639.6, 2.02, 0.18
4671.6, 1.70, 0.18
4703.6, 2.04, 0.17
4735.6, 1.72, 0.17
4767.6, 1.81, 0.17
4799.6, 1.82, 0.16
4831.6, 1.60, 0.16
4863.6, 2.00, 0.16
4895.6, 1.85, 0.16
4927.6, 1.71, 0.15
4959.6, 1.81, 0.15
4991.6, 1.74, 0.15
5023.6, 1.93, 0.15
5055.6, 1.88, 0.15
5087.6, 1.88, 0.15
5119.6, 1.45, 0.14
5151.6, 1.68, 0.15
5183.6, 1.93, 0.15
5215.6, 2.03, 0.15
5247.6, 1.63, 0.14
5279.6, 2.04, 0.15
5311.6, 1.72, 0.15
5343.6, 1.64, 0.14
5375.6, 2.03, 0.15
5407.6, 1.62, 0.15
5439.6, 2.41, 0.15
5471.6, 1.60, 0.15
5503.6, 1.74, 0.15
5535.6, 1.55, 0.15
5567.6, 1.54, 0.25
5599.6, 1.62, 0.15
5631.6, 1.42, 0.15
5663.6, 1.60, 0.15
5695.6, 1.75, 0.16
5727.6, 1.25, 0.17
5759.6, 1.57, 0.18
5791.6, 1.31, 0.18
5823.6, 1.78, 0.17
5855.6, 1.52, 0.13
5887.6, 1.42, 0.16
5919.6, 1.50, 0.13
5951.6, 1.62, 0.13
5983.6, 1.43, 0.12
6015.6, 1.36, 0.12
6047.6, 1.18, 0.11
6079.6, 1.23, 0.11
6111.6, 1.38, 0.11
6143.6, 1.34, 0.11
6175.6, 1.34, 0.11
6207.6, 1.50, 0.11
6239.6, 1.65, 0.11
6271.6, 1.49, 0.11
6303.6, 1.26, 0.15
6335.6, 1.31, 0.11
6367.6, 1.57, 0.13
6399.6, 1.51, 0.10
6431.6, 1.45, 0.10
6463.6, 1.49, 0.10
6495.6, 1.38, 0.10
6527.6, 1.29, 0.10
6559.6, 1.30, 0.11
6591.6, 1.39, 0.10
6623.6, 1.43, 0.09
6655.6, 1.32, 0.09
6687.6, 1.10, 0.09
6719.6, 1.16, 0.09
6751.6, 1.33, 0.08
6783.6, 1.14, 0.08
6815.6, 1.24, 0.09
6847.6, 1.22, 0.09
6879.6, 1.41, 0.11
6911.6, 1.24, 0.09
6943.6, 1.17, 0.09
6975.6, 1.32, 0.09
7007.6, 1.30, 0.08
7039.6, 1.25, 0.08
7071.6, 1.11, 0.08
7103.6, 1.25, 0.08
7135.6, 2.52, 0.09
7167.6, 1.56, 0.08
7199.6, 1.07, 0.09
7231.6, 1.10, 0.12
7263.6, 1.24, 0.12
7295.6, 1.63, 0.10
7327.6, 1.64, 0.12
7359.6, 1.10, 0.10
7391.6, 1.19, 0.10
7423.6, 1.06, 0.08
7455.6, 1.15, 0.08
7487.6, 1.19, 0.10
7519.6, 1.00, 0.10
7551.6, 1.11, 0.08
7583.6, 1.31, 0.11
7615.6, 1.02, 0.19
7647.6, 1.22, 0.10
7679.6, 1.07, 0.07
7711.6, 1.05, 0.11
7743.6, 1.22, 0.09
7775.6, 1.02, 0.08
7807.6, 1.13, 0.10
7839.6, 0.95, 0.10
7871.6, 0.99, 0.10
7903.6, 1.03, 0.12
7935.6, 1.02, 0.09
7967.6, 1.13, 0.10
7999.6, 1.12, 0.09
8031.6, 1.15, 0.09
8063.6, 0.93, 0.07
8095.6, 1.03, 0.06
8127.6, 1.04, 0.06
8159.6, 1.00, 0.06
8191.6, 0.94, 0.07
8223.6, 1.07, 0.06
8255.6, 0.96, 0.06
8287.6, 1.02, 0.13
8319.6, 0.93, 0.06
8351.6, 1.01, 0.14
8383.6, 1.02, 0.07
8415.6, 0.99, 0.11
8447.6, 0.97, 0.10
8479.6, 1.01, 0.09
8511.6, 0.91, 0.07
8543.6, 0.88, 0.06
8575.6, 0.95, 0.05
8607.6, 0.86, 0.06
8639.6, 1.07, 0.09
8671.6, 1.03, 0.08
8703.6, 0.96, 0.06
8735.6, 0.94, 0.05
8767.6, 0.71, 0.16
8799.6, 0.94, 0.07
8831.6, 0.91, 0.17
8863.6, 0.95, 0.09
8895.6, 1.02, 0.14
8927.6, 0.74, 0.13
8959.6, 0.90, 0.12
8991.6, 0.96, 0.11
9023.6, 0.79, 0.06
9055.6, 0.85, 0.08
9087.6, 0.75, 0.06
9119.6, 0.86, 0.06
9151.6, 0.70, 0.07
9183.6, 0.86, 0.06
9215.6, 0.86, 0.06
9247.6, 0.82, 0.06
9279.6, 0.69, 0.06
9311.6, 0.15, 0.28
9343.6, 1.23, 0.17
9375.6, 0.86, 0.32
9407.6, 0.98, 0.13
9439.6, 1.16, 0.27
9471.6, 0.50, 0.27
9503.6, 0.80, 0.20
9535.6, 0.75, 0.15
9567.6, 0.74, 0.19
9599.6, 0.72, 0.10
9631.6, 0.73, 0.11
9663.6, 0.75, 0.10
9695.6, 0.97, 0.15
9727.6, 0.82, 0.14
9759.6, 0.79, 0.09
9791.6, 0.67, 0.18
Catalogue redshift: 0.09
